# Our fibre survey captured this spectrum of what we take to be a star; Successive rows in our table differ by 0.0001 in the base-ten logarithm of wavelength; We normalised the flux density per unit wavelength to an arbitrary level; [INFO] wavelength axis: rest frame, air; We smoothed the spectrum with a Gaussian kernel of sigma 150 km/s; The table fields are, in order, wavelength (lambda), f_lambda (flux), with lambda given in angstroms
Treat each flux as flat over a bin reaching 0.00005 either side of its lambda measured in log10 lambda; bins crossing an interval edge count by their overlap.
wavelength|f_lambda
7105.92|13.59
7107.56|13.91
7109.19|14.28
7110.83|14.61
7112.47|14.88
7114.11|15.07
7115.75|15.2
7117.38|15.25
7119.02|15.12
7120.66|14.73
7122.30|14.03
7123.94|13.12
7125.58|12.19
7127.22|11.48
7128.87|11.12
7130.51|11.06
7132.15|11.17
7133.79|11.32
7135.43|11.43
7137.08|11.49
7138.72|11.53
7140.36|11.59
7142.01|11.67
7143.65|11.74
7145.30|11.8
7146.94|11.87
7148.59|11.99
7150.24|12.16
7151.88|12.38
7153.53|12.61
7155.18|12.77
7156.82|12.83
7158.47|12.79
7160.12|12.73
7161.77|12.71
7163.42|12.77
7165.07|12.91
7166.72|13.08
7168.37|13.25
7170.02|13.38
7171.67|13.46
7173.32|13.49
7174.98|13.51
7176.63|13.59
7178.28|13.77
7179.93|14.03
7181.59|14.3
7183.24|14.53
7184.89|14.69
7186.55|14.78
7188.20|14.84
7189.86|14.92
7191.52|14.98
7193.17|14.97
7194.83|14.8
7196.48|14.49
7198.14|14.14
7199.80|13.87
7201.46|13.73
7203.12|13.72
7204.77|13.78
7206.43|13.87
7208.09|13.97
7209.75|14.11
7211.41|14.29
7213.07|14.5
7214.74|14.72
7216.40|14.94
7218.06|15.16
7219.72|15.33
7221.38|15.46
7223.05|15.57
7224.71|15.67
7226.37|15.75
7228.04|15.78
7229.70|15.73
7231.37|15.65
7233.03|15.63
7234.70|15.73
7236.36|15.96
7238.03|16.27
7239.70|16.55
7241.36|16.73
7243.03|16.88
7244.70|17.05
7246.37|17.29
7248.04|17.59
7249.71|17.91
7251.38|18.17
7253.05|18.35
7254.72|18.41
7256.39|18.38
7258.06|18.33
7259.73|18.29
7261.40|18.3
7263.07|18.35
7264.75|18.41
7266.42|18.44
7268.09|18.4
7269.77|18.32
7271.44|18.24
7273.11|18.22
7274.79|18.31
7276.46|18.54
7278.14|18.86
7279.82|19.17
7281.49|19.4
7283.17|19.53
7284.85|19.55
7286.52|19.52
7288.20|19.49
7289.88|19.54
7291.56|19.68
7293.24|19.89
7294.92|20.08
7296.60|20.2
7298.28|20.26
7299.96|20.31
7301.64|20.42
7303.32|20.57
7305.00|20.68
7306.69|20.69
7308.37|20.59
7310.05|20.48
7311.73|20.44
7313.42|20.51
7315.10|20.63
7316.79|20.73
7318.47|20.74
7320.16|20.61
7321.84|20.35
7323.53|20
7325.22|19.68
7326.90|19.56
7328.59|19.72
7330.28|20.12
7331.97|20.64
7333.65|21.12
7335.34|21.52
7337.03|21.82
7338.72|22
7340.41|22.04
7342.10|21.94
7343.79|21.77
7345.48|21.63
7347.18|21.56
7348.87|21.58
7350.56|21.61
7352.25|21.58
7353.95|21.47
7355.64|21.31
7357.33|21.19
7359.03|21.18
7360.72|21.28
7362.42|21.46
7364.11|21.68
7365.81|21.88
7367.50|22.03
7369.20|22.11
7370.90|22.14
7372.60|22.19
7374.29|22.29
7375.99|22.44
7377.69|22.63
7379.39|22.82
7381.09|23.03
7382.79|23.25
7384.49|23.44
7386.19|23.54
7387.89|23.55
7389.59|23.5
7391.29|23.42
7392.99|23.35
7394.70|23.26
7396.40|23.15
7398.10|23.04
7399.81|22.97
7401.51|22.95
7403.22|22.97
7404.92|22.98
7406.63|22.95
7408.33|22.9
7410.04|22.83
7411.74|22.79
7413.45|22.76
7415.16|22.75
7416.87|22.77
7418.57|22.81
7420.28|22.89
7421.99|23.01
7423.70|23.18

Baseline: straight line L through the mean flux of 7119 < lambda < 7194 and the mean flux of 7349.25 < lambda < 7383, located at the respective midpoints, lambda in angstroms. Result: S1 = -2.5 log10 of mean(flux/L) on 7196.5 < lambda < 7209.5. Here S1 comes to 0.08 mag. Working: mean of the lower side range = 13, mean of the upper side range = 22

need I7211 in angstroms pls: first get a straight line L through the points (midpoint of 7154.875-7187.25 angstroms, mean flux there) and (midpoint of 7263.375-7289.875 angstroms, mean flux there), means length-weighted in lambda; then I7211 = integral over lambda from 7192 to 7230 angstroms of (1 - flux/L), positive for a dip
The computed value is 1.97 angstroms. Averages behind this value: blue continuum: 13.5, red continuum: 18.8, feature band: 14.7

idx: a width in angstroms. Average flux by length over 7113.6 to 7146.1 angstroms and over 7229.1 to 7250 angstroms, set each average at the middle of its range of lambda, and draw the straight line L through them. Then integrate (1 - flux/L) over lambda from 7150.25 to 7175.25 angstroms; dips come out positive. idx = 1.5 angstroms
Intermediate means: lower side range 12.6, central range 12.9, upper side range 16.5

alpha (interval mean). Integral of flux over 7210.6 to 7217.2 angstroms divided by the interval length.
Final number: 14.6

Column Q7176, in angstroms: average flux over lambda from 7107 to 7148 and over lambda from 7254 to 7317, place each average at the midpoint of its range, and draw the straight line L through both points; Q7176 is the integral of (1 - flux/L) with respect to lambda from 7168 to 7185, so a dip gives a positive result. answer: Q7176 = 1.3 angstroms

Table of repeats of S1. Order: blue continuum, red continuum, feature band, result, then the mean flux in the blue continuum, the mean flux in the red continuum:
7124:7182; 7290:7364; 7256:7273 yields -0.032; 12.5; 20.8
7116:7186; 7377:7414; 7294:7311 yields -0.068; 12.8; 23.1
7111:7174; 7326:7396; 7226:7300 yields -0.015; 12.8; 22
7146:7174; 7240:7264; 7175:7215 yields 0.029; 12.8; 17.8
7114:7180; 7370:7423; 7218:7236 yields 0.027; 12.7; 22.9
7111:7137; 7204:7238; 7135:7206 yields 0.066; 13.1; 15.1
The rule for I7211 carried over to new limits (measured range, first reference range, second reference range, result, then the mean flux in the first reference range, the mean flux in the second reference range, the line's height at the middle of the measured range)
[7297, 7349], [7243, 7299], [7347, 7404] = -0.6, 18.7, 22.4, 20.6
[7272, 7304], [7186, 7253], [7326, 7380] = -1.7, 15.4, 21.6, 18.6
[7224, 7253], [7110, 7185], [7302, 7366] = 0.6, 13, 21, 16.9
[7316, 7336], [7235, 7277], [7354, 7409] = 0.1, 17.8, 22.6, 20.5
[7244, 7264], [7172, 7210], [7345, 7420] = -1.3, 14.2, 22.5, 16.9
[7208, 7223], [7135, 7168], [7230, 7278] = 0.8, 12.3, 17.6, 15.6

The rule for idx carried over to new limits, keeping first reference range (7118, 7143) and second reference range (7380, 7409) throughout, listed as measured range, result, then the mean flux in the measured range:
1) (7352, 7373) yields 0.2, 21.6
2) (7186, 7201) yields 0.2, 14.6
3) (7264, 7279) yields -0.3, 18.4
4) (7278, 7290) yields -0.5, 19.4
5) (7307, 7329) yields -0.4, 20.3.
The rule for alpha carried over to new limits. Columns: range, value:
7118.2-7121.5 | 14.9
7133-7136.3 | 11.4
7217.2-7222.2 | 15.3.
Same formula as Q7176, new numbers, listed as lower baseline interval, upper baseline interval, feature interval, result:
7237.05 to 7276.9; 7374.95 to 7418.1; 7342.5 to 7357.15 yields -0.2 angstroms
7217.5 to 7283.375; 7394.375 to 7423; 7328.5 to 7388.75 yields -2.1 angstroms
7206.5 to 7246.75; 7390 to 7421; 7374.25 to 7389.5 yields -0.7 angstroms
